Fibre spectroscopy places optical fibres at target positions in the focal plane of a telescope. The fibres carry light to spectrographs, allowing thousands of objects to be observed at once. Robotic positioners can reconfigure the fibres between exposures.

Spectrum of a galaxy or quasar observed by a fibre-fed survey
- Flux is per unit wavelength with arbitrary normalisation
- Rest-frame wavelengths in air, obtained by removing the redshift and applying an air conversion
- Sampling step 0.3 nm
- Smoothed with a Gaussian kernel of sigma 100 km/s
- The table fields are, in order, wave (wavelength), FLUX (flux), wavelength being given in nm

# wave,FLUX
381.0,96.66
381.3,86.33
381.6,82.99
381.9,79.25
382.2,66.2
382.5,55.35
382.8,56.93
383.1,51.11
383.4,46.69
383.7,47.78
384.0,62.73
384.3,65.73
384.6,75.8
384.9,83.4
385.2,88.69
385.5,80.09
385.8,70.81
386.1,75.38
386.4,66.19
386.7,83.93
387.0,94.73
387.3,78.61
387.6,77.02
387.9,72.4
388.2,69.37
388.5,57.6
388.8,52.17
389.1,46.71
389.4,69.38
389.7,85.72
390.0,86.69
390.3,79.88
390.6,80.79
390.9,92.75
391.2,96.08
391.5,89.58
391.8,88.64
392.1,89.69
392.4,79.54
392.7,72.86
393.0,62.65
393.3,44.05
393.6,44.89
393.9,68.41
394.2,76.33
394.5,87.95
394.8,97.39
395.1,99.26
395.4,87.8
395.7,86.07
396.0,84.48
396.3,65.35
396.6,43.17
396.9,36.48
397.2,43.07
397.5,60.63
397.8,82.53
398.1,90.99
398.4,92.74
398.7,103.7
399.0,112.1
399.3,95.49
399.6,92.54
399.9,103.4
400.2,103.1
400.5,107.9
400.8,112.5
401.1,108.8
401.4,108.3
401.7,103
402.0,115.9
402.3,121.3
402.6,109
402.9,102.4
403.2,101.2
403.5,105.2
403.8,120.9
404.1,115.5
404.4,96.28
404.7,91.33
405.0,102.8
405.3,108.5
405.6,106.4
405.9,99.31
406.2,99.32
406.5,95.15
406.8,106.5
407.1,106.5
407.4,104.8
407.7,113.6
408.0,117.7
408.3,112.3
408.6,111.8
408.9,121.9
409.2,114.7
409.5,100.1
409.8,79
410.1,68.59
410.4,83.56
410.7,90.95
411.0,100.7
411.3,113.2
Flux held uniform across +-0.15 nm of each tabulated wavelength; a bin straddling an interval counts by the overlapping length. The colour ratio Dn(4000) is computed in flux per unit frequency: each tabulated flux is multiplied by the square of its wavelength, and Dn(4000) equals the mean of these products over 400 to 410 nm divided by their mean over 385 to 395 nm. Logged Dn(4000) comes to 1.51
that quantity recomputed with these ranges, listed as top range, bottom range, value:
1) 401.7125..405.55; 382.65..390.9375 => 1.64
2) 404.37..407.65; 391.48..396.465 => 1.40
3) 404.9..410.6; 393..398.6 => 1.52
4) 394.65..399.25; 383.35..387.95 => 1.14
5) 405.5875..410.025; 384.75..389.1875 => 1.59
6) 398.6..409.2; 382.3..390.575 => 1.67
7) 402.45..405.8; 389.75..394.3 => 1.45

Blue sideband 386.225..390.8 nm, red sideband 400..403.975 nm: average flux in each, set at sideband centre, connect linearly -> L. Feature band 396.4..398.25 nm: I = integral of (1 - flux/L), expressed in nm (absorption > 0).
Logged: 0.716 nm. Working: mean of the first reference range 73.6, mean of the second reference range 109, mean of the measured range 59.6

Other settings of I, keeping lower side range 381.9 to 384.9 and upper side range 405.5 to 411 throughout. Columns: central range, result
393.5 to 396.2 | -0.06 nm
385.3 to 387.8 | -0.46 nm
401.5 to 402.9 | -0.29 nm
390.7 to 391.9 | -0.28 nm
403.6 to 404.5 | -0.16 nm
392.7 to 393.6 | 0.25 nm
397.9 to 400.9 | -0.47 nm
